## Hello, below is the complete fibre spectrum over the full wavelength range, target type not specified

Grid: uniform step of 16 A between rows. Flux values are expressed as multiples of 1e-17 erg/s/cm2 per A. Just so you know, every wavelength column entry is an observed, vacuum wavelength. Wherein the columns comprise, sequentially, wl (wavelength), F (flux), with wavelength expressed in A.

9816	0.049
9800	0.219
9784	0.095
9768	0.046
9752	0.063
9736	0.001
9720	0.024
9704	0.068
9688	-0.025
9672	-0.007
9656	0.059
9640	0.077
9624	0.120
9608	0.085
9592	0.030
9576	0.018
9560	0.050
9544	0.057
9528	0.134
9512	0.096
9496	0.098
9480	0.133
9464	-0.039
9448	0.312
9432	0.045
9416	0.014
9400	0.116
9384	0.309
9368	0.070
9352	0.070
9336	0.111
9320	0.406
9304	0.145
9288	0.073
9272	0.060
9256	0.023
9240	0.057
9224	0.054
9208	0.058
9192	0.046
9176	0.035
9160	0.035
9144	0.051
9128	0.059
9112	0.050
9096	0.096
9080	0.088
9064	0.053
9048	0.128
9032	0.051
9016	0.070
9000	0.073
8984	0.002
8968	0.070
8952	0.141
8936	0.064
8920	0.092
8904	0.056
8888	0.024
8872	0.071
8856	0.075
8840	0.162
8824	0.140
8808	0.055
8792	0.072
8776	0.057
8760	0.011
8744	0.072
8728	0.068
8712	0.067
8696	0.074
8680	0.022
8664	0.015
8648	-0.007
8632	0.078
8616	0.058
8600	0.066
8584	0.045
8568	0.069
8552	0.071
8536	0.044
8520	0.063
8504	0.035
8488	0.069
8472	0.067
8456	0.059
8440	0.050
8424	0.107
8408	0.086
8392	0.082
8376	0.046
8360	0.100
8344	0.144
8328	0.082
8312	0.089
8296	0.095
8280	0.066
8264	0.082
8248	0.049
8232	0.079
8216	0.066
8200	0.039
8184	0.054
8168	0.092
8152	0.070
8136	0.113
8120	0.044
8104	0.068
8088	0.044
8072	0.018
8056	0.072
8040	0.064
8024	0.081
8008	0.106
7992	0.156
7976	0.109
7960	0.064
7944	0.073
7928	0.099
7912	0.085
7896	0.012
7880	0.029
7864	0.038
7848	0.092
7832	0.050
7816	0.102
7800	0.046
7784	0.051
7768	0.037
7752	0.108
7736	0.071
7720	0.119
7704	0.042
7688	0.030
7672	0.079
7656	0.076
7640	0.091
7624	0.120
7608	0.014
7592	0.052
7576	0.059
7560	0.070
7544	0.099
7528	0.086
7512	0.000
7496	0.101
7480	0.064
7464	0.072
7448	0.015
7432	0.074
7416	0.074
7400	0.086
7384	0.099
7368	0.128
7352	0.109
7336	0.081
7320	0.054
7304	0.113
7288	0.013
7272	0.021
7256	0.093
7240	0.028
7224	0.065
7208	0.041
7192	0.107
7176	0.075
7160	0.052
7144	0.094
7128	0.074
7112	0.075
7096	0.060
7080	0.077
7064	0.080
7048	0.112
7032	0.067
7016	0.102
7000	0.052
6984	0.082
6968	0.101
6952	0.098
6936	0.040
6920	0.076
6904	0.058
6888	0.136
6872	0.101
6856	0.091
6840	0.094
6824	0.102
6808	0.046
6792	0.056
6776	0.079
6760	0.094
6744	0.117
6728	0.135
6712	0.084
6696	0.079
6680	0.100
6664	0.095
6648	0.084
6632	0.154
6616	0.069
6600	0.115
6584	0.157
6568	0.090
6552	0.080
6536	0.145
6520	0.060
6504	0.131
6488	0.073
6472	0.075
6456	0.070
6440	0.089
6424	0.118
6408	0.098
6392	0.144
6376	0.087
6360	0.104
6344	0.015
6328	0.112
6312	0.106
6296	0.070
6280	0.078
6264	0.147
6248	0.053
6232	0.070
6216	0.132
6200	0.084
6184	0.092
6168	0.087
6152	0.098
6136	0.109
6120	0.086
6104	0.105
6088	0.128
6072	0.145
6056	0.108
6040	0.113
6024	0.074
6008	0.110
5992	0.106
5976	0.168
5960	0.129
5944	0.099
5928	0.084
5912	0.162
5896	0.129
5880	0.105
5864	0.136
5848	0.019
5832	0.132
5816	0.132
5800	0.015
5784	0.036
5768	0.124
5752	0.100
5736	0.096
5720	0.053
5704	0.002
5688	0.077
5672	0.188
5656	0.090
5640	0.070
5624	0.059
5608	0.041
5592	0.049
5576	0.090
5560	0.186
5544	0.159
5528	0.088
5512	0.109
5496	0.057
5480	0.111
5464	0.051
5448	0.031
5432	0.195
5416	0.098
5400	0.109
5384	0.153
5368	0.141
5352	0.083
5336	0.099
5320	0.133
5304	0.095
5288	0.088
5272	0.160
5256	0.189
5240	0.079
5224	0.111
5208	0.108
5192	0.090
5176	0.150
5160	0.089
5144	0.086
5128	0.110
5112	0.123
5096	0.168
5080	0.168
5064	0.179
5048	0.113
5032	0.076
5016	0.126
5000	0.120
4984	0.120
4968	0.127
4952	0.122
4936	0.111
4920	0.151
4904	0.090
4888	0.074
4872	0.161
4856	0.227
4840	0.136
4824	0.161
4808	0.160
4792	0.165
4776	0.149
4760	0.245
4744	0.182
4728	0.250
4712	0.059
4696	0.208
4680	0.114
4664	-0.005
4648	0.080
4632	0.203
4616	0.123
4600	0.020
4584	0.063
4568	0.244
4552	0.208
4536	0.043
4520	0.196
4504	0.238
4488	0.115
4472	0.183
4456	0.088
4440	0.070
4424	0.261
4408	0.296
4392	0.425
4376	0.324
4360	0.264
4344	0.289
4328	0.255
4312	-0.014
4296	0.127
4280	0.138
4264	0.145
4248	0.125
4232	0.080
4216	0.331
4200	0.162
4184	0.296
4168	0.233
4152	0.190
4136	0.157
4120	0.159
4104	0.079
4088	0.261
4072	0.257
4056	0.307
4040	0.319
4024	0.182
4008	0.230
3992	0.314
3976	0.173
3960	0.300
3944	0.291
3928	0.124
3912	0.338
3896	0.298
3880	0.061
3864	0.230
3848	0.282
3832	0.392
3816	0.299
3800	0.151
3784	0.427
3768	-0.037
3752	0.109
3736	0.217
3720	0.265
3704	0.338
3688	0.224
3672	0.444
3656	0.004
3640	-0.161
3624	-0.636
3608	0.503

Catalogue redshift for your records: 0.32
